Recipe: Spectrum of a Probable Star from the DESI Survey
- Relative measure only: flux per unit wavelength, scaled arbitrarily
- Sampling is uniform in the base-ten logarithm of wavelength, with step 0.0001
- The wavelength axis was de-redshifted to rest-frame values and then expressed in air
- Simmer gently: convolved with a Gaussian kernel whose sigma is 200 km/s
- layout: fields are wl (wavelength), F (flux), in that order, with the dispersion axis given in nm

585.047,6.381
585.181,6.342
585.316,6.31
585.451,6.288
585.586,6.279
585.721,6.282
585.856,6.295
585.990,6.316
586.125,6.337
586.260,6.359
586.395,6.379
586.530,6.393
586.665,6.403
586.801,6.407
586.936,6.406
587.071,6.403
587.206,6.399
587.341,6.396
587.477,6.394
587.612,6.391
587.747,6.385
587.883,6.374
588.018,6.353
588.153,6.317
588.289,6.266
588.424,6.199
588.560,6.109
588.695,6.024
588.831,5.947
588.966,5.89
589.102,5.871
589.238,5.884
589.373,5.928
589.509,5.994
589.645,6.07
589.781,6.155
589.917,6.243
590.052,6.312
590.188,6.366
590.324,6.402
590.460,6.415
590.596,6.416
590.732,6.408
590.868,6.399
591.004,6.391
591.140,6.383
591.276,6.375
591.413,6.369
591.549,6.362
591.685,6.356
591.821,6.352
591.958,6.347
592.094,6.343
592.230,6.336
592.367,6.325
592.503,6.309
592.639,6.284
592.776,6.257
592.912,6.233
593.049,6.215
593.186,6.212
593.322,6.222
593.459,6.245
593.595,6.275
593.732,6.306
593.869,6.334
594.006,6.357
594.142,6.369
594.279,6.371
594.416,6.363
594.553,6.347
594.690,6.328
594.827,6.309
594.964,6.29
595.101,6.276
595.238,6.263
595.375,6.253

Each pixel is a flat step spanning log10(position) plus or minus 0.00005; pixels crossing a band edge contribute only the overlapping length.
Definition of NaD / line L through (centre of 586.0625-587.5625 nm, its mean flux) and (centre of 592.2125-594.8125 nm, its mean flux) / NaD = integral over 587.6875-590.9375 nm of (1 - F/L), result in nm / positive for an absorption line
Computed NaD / 0.08 nm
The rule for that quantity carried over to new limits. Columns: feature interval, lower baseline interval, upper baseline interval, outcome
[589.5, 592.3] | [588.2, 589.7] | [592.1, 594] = -0.09 nm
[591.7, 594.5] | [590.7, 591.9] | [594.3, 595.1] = 0.02 nm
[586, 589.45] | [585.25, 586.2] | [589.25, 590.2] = -0.02 nm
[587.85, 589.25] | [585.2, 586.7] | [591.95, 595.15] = 0.05 nm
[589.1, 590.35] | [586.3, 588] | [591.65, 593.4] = 0.04 nm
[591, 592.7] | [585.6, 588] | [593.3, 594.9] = 0.00 nm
